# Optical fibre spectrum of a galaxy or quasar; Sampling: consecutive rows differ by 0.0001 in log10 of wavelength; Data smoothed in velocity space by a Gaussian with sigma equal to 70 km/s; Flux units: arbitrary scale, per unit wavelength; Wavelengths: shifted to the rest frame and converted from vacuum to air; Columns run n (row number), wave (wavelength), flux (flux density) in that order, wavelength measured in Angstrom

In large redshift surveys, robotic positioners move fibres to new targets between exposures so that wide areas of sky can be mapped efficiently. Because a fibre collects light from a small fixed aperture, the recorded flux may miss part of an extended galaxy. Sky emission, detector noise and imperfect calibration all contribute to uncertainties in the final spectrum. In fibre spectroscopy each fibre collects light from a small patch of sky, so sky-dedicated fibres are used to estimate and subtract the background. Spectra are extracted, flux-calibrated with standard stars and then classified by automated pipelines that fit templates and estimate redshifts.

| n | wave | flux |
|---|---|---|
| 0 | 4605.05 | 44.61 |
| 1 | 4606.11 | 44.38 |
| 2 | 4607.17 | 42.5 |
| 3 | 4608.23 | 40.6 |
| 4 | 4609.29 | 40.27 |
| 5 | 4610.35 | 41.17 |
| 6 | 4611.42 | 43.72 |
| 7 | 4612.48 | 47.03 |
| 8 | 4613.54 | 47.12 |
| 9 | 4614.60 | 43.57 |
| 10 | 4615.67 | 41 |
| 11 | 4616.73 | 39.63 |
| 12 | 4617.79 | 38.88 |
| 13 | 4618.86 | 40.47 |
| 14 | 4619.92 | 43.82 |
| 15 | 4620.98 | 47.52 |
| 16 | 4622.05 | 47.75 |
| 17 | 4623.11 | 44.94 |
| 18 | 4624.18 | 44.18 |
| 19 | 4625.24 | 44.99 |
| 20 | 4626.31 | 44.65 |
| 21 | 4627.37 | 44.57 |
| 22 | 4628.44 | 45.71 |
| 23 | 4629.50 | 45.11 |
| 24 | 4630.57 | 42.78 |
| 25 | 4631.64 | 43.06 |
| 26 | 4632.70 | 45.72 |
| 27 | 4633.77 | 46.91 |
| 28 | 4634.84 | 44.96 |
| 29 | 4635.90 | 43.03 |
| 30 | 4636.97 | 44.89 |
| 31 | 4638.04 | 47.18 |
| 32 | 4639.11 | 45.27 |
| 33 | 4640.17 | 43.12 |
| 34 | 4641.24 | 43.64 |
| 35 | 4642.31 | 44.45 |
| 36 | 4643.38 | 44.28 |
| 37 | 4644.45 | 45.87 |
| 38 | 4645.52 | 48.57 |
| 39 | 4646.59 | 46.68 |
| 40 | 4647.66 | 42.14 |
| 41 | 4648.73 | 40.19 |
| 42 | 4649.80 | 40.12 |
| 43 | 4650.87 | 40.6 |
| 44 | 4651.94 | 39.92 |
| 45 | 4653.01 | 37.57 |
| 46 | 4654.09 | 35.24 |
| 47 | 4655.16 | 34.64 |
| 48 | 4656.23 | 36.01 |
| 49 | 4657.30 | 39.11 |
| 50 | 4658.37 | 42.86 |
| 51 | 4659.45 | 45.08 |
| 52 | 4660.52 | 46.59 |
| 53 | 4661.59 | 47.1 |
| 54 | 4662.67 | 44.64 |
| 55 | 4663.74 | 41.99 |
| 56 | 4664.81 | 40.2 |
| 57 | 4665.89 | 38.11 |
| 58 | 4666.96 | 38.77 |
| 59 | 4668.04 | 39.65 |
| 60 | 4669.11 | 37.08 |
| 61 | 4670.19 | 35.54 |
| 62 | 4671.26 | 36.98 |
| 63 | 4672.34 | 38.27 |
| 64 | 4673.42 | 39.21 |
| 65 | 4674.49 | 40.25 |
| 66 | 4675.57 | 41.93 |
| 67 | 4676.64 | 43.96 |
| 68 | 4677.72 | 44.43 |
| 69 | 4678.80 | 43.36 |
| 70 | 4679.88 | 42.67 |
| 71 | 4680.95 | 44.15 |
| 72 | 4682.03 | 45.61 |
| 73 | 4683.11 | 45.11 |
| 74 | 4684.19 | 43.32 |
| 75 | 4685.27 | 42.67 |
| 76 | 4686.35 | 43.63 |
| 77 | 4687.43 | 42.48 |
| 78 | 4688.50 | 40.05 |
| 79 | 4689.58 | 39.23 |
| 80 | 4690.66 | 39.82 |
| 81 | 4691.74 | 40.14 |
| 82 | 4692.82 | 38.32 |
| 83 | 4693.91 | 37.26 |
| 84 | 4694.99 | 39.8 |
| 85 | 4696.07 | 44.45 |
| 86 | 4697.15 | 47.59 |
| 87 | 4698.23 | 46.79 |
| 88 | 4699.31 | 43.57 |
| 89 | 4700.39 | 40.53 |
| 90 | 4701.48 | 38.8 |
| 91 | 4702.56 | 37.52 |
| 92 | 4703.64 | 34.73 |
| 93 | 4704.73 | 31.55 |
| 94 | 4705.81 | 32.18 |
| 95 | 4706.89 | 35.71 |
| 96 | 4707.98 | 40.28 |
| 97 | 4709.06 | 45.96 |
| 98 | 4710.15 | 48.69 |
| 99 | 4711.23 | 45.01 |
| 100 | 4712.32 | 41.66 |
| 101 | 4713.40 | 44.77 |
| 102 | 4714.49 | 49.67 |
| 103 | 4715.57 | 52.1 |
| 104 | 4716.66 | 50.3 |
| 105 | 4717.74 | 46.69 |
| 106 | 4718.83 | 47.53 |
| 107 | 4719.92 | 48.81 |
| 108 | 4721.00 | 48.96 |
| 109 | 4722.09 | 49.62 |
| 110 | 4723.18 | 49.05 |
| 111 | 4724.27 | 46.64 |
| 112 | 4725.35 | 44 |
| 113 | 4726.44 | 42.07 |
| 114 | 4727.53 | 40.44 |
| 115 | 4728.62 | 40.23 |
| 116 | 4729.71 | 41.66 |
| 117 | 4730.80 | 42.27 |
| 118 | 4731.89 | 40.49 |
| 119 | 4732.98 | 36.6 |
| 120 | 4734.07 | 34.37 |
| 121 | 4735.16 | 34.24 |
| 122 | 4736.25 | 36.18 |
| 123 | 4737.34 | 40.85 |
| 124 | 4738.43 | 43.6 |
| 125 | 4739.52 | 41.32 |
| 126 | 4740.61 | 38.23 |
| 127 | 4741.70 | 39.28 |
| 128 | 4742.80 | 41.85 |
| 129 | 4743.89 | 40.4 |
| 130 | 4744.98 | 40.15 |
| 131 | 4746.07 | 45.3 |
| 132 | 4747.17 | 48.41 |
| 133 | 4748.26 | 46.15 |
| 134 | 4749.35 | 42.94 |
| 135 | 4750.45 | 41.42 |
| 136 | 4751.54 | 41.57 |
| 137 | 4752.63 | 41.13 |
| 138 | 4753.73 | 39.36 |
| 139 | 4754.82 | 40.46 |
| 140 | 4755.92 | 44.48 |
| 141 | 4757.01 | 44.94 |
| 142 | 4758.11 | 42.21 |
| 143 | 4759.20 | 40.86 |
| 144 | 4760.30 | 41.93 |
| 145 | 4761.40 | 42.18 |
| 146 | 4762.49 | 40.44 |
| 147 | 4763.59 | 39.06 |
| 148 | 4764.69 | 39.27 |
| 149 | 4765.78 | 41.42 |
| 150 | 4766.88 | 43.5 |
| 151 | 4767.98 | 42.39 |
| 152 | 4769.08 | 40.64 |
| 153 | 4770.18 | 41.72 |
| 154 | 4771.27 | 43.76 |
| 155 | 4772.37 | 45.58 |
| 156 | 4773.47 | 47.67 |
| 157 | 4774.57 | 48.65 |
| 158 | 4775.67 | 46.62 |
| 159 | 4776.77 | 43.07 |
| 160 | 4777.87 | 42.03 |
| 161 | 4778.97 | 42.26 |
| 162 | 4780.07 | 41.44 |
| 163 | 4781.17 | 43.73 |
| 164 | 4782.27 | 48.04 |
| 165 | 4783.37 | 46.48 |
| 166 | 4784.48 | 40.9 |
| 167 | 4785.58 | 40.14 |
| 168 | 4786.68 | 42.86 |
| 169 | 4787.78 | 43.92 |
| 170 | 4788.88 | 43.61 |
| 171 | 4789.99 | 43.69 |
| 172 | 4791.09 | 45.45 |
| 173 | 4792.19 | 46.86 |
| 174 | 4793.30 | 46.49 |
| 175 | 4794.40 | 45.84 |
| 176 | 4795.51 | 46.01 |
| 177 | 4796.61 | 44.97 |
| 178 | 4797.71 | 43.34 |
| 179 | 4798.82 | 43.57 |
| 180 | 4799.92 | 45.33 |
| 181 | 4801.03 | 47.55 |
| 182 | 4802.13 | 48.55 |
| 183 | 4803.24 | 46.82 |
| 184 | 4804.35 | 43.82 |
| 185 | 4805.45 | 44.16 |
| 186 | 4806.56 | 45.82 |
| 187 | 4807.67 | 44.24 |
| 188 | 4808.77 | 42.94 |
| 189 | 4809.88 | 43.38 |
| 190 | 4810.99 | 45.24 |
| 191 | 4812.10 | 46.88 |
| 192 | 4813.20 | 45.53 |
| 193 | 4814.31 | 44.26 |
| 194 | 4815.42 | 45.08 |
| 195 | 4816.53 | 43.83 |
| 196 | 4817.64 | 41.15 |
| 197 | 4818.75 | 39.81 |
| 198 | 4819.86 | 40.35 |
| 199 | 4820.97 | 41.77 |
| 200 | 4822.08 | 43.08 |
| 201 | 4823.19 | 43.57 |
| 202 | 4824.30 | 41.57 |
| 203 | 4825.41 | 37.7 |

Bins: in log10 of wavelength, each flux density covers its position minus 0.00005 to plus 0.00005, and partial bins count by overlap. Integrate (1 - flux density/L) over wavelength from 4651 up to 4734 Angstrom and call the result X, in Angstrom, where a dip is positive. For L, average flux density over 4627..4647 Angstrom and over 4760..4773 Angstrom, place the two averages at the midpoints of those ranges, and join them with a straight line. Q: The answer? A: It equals 3.3 Angstrom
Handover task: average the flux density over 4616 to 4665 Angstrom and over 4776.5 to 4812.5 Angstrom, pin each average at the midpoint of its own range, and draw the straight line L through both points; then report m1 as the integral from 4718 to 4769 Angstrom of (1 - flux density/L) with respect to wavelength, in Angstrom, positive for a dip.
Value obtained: 2.2 Angstrom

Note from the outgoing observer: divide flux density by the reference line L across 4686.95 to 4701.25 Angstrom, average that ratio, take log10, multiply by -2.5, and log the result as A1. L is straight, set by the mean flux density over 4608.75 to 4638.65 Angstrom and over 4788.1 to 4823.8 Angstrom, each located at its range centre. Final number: 0.070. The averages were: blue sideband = 44.1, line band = 41.5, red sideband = 44.5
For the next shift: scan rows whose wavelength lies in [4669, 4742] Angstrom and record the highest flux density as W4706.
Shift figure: 52.1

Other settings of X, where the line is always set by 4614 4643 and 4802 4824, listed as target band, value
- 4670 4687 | 0.8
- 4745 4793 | 0.8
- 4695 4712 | 1.2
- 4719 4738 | 0.8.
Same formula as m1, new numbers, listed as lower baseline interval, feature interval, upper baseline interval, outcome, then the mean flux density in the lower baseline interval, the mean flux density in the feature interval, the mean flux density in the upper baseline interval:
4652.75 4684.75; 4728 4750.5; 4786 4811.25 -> 1.3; 41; 40.7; 45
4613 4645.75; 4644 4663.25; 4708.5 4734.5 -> 1.2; 44.4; 41.8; 44.9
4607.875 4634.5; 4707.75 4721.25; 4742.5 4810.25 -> -1.0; 43.8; 47.1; 43.6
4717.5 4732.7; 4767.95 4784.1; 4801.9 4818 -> 0.2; 44.7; 44.3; 44.7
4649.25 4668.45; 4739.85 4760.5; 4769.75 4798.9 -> 0.6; 40.5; 42.2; 44.4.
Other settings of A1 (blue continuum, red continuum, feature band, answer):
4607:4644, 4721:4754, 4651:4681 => 0.07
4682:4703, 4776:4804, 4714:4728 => -0.12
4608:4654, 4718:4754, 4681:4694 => 0.03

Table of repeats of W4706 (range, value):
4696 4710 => 47.59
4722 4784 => 49.62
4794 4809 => 48.55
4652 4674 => 47.1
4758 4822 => 48.65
